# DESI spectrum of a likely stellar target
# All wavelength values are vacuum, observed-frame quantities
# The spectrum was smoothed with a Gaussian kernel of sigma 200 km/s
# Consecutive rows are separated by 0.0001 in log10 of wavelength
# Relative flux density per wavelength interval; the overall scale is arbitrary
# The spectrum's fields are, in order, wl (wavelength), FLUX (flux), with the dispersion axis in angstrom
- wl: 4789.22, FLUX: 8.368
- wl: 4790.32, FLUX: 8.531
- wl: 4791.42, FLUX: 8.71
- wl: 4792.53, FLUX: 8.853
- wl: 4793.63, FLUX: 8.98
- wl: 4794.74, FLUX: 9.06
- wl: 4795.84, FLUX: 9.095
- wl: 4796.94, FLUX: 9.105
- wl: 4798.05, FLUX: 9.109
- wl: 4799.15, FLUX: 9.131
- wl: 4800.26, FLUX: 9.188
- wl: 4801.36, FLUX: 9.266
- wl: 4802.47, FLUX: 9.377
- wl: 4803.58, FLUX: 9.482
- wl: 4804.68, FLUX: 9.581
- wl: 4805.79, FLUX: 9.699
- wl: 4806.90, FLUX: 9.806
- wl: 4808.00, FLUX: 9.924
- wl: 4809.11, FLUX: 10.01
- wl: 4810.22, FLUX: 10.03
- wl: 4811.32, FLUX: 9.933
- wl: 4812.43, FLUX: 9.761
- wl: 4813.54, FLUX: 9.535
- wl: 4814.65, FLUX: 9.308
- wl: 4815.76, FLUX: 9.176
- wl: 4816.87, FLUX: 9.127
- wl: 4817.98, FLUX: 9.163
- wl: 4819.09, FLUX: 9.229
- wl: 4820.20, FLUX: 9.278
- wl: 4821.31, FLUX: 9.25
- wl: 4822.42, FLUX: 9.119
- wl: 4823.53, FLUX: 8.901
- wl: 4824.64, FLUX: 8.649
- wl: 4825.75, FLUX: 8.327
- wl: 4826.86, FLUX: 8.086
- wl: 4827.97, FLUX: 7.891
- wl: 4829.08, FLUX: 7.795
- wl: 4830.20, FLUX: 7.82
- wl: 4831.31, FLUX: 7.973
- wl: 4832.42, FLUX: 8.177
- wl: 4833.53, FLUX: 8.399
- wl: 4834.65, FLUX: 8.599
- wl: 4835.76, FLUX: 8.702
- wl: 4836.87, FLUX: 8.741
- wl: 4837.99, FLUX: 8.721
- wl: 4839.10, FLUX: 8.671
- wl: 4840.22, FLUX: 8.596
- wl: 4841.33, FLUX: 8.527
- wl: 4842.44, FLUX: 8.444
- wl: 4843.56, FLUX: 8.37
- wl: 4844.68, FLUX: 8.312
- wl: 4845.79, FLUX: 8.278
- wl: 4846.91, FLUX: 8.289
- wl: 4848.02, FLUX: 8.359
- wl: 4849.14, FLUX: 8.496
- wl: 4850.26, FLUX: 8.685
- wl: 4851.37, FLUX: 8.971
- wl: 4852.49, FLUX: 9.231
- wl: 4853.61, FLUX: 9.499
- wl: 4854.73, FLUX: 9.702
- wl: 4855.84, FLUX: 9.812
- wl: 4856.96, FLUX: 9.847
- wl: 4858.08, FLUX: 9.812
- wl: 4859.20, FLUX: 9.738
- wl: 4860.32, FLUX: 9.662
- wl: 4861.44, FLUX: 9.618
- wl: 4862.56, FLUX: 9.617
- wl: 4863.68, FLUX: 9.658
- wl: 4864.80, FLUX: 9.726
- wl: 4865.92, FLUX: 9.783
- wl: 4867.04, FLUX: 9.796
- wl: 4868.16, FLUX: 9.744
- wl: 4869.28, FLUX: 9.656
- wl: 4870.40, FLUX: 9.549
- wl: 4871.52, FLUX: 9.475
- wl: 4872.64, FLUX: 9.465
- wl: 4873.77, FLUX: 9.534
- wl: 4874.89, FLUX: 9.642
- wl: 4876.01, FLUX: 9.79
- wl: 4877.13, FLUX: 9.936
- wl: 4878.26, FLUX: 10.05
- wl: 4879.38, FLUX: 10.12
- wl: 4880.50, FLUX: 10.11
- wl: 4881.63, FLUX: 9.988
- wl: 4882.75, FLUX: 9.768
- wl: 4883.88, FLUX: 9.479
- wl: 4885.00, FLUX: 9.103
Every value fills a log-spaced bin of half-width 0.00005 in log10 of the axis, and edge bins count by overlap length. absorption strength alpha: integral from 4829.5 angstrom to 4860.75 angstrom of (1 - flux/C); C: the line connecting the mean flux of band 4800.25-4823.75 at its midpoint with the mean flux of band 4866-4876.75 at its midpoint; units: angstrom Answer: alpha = 2.54 angstrom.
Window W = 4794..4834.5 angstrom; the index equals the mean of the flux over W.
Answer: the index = 9.07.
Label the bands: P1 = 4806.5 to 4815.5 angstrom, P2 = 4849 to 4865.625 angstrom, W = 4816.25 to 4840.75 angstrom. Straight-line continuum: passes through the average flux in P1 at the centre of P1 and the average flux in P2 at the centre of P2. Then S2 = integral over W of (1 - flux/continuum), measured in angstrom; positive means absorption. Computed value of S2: 2.70 angstrom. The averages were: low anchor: 9.77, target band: 8.6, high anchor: 9.5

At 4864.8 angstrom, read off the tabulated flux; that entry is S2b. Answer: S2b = 9.726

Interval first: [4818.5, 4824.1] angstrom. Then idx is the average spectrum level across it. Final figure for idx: 9.16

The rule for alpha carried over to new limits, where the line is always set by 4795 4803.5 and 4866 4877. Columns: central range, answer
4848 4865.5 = 0.2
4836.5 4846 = 0.9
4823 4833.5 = 1.3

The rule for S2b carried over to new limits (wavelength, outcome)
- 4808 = 9.924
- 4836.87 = 8.741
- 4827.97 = 7.891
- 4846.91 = 8.289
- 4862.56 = 9.617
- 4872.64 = 9.465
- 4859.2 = 9.738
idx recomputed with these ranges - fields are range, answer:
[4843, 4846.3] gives 8.32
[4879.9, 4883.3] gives 9.96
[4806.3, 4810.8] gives 9.95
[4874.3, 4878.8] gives 9.85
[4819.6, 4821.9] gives 9.26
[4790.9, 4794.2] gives 8.83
